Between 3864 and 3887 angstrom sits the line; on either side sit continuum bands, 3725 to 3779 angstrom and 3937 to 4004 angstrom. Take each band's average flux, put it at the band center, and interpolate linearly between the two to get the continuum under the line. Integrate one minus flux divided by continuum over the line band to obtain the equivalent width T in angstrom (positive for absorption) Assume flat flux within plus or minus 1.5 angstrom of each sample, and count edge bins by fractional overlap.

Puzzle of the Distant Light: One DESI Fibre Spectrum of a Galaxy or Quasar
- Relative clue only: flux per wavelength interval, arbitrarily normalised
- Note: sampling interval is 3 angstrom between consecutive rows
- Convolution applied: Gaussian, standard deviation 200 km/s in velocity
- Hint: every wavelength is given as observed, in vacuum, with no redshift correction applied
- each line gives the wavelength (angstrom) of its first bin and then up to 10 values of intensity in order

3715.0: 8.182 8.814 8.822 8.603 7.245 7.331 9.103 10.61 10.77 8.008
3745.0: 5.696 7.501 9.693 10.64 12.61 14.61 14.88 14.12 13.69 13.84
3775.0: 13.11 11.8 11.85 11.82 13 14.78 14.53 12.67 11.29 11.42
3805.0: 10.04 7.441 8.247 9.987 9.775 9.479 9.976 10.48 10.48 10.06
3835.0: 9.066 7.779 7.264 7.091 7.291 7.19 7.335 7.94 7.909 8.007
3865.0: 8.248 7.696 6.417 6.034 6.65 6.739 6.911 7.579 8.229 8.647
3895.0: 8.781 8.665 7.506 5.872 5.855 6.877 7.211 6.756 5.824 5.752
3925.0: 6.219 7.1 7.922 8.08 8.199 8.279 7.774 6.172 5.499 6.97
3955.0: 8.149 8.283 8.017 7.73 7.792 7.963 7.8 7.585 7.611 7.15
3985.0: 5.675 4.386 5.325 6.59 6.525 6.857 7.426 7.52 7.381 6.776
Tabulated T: 4.5 angstrom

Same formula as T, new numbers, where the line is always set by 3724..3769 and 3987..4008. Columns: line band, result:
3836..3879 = 6.1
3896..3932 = 4.2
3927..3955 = -0.3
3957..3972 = -2.1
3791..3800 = -3.3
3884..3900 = -0.5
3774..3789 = -4.1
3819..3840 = -1.3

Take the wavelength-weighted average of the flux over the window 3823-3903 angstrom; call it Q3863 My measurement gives 7.95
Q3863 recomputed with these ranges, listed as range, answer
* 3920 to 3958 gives 7.2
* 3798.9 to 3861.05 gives 8.87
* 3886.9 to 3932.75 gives 7.16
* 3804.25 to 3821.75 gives 9.14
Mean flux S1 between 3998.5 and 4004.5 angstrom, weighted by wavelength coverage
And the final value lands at 7.14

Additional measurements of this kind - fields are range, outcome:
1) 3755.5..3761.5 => 13.6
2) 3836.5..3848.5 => 7.36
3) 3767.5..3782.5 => 12.9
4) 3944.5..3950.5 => 5.84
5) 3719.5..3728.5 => 8.22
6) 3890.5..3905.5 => 7.89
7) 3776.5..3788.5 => 12.1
